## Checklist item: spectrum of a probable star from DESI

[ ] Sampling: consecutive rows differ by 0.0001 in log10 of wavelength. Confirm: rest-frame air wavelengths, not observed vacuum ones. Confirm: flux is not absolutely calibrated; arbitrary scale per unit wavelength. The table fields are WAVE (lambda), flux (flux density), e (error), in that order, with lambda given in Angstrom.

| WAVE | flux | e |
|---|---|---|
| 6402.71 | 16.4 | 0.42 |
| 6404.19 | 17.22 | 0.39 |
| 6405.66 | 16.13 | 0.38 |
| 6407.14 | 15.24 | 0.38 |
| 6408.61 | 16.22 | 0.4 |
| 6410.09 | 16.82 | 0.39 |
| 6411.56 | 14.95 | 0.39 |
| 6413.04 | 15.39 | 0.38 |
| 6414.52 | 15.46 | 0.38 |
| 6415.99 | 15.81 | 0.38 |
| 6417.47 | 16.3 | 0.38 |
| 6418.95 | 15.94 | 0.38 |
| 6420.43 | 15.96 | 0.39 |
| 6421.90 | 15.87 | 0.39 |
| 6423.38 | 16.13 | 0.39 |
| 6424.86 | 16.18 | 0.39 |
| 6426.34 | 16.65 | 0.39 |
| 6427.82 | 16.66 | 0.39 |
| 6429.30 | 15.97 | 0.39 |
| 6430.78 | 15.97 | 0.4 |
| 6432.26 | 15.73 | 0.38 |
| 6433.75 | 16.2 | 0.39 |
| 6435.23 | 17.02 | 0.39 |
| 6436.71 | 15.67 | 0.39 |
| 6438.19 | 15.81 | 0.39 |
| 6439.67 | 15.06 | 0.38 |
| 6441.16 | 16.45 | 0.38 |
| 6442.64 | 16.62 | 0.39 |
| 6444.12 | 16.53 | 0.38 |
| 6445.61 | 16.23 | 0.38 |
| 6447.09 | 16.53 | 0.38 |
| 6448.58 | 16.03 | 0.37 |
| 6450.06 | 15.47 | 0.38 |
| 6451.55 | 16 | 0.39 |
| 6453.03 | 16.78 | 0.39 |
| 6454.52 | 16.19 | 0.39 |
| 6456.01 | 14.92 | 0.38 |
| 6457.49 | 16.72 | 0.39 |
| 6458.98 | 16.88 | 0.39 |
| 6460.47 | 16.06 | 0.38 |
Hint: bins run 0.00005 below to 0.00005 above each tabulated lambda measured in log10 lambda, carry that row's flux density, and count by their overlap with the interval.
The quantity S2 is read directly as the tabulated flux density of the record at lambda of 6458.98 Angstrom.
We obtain 16.88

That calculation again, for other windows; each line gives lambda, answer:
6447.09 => 16.53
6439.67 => 15.06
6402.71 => 16.4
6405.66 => 16.13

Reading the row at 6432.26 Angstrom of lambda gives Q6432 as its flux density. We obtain 15.73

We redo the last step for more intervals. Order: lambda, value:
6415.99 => 15.81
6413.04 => 15.39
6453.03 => 16.78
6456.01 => 14.92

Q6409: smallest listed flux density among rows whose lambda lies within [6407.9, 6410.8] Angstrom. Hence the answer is 16.22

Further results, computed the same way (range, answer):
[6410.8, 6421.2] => 14.95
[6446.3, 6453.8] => 15.47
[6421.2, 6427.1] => 15.87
